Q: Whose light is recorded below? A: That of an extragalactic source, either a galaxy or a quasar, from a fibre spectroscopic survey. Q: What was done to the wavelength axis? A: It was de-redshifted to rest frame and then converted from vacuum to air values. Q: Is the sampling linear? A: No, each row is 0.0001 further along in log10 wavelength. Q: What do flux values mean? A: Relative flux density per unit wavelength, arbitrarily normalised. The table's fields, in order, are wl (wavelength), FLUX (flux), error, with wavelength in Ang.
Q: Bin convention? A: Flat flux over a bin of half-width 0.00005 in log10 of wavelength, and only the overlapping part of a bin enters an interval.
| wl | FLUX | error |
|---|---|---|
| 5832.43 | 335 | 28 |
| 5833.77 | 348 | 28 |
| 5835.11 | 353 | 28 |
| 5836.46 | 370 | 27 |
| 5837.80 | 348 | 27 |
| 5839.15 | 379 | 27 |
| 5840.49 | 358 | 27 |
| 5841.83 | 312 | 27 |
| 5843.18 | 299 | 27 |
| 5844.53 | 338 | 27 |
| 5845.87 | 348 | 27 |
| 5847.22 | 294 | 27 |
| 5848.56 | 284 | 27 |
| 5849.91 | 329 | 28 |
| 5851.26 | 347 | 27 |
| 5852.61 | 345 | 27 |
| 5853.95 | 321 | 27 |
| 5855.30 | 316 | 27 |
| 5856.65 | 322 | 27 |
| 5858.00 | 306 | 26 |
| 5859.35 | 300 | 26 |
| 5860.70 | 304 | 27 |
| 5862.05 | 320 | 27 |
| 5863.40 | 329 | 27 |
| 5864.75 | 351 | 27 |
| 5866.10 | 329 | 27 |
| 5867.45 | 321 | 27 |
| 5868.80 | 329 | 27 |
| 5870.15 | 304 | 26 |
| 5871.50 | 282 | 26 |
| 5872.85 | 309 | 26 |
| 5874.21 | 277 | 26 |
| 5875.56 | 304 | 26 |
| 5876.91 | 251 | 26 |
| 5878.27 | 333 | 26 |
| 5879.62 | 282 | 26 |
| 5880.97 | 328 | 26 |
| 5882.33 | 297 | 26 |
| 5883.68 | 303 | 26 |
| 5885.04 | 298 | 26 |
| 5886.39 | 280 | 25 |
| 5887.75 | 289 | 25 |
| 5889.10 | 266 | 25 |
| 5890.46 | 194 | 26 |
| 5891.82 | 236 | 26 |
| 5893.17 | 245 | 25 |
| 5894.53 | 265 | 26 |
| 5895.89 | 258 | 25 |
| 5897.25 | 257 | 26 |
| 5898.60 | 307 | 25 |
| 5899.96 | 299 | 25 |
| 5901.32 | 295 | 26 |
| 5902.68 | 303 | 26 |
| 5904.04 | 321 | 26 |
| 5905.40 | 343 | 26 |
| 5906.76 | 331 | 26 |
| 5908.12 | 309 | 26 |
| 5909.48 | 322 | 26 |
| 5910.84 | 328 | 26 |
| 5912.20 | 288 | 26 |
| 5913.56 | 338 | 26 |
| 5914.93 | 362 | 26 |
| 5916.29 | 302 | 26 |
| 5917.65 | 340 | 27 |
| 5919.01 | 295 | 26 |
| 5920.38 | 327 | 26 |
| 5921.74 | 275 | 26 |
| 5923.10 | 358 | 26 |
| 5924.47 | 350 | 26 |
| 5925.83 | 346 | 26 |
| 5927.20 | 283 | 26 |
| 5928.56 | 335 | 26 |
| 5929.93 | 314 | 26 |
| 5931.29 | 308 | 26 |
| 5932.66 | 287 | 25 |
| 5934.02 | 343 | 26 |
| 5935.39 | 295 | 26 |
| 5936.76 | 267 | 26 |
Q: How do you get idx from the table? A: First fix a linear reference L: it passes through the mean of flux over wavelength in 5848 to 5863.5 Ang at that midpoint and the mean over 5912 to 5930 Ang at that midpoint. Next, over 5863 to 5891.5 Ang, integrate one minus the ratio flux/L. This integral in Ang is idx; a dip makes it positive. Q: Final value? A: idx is 2.1 Ang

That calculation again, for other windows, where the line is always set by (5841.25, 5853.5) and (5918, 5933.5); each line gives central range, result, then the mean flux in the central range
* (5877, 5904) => 3.2 Ang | 281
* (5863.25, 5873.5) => 0.1 Ang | 319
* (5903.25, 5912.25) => -0.1 Ang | 322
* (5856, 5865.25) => 0.1 Ang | 318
